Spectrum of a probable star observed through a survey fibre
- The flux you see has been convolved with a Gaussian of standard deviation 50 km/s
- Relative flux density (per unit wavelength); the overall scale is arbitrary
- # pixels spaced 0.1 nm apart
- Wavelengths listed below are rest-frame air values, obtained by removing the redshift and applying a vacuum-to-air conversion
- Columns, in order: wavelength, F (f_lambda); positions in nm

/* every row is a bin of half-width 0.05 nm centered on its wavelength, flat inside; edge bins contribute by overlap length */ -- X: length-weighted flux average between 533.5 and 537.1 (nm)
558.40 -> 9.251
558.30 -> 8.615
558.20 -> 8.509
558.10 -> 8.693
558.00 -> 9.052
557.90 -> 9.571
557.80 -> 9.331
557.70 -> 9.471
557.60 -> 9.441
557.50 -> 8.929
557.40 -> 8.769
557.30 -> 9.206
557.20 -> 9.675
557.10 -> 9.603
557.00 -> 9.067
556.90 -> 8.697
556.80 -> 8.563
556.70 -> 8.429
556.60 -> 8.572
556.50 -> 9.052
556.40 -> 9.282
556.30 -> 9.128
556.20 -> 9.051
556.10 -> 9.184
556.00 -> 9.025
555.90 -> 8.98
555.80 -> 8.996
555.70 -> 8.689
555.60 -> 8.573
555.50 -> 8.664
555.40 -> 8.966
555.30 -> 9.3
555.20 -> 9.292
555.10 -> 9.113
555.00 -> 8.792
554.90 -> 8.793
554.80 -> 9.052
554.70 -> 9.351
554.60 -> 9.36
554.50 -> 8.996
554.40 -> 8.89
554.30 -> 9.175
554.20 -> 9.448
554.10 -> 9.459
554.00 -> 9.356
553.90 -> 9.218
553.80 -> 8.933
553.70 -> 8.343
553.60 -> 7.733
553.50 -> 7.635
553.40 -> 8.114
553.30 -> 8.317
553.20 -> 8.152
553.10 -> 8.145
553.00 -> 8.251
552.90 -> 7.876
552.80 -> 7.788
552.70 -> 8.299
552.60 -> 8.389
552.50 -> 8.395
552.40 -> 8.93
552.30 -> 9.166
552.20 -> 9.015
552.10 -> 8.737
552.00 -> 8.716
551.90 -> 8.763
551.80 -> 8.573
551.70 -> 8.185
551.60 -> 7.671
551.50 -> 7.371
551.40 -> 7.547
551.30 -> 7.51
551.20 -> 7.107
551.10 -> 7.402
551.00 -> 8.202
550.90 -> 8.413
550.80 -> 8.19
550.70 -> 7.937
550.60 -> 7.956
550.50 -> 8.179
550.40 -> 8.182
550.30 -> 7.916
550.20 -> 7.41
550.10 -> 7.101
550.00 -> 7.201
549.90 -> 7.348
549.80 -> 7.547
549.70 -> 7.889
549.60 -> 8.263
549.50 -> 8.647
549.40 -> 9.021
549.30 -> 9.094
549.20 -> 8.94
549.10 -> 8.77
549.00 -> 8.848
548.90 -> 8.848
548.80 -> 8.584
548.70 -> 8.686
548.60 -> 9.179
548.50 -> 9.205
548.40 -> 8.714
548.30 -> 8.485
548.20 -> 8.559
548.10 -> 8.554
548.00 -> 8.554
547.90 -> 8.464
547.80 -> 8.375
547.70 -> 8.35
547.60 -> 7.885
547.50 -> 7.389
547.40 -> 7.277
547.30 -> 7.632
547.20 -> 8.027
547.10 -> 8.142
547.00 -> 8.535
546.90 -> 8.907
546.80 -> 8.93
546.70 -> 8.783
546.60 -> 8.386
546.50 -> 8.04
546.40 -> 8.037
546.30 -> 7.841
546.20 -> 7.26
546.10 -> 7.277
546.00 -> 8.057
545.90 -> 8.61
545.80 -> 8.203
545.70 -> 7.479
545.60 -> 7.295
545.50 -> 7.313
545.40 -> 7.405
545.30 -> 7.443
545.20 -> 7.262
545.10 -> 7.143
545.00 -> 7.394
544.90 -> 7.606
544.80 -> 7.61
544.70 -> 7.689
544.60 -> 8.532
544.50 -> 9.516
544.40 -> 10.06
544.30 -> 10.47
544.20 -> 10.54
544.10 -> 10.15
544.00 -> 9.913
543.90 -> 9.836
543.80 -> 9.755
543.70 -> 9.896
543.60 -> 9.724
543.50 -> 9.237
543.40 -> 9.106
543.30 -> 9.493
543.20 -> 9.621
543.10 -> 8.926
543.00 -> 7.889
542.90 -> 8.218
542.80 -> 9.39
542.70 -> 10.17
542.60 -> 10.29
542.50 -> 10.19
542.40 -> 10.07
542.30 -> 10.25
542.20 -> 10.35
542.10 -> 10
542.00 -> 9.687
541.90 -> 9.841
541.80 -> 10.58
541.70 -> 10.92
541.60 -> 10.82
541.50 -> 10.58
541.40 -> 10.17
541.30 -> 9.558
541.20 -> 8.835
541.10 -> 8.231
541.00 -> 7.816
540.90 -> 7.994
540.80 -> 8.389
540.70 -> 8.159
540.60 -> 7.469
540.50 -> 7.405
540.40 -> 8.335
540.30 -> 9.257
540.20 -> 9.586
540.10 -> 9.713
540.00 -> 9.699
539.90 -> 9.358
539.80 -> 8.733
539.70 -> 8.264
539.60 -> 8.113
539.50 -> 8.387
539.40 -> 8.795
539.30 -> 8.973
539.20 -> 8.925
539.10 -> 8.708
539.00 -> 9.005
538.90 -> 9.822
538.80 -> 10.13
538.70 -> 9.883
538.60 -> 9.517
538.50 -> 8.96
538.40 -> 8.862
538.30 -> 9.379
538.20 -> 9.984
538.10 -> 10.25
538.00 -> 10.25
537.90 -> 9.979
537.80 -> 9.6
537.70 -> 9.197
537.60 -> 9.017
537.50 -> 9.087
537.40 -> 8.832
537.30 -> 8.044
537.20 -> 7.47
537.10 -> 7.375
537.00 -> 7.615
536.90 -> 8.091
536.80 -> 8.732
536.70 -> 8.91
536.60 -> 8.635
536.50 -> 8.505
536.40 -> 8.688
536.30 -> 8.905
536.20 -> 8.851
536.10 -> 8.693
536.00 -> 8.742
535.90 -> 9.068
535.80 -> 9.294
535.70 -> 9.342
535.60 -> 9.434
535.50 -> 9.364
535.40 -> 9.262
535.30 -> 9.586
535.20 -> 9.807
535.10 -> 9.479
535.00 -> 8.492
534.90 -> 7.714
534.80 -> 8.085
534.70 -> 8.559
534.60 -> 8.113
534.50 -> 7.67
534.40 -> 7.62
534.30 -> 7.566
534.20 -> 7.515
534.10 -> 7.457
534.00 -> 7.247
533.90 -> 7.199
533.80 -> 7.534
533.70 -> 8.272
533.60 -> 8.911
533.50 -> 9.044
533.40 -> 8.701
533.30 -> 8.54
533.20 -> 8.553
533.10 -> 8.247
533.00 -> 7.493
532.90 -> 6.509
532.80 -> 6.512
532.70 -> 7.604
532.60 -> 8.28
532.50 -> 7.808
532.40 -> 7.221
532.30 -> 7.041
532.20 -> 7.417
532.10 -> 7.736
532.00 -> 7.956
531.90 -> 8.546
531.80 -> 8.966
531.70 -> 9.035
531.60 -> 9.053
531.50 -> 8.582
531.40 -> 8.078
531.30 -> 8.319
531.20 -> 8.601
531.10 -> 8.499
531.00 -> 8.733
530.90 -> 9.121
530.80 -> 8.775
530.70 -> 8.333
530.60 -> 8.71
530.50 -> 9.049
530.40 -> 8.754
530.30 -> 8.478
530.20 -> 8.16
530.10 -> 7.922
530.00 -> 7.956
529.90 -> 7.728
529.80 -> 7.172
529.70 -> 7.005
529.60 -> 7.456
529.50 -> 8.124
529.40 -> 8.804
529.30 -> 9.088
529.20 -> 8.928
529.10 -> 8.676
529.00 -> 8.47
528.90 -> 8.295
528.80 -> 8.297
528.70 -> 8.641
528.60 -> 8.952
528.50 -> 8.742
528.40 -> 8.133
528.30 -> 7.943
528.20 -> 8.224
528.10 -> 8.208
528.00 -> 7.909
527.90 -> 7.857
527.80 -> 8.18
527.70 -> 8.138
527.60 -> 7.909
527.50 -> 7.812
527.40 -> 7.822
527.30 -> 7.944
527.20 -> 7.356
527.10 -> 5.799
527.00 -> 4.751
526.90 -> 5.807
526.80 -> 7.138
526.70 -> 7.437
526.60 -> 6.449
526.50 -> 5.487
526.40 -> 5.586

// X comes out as 8.48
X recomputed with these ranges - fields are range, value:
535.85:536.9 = 8.74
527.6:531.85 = 8.38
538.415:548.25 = 8.84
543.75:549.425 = 8.43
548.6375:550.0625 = 8.4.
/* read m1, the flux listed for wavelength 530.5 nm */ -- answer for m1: 9.049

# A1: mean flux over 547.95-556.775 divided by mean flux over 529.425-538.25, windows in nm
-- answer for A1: 1.0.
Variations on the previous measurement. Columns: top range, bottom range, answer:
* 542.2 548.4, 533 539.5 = 0.99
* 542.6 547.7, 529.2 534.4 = 1.05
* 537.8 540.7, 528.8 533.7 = 1.11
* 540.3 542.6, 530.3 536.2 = 1.12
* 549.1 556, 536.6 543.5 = 0.92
